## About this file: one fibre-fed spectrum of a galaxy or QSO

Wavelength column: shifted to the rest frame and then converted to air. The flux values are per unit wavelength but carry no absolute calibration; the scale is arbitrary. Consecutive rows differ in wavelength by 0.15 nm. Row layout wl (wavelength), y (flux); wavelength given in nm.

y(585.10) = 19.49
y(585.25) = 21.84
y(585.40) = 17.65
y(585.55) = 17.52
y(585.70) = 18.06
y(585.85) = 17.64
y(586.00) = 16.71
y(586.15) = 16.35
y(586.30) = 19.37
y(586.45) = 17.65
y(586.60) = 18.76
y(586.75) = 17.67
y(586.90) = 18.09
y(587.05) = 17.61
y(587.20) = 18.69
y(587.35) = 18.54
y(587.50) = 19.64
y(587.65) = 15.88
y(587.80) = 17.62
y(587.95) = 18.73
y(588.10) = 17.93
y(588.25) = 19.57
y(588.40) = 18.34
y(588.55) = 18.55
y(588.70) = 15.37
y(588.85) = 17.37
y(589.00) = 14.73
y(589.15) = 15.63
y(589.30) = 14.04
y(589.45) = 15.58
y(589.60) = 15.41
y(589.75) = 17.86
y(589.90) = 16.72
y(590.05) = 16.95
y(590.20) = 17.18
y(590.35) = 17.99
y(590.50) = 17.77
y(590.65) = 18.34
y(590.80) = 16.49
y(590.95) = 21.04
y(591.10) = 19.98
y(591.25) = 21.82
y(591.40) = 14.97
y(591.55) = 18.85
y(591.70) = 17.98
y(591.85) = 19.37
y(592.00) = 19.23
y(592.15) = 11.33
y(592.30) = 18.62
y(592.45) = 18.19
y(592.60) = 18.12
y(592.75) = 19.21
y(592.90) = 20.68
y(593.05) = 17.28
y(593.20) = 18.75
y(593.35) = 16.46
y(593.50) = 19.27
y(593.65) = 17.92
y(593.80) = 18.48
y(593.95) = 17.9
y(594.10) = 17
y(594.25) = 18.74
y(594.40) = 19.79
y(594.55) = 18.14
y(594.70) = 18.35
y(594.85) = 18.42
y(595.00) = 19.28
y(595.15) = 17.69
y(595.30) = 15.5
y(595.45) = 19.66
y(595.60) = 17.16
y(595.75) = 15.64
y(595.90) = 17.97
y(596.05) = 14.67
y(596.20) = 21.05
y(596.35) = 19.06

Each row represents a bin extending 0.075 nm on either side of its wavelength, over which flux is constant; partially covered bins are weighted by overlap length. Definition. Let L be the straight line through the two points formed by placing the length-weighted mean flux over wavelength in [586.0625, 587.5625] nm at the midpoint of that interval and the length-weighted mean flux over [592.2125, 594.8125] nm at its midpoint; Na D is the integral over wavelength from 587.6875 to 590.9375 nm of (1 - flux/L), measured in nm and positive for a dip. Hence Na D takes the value 0.205 nm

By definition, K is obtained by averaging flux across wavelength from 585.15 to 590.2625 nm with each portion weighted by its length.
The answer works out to 17.5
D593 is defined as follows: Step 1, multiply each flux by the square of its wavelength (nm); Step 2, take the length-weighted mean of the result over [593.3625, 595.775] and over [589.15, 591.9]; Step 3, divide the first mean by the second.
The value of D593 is 1.04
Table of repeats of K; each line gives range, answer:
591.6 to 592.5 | 17.5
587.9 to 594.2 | 17.7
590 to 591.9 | 18.4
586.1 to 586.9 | 18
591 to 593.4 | 18.2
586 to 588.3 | 18.1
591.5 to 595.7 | 18.1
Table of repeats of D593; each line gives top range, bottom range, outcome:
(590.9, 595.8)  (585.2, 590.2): 1.06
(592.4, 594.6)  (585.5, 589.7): 1.08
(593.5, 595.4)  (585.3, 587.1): 1.05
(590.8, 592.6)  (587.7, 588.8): 1.03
